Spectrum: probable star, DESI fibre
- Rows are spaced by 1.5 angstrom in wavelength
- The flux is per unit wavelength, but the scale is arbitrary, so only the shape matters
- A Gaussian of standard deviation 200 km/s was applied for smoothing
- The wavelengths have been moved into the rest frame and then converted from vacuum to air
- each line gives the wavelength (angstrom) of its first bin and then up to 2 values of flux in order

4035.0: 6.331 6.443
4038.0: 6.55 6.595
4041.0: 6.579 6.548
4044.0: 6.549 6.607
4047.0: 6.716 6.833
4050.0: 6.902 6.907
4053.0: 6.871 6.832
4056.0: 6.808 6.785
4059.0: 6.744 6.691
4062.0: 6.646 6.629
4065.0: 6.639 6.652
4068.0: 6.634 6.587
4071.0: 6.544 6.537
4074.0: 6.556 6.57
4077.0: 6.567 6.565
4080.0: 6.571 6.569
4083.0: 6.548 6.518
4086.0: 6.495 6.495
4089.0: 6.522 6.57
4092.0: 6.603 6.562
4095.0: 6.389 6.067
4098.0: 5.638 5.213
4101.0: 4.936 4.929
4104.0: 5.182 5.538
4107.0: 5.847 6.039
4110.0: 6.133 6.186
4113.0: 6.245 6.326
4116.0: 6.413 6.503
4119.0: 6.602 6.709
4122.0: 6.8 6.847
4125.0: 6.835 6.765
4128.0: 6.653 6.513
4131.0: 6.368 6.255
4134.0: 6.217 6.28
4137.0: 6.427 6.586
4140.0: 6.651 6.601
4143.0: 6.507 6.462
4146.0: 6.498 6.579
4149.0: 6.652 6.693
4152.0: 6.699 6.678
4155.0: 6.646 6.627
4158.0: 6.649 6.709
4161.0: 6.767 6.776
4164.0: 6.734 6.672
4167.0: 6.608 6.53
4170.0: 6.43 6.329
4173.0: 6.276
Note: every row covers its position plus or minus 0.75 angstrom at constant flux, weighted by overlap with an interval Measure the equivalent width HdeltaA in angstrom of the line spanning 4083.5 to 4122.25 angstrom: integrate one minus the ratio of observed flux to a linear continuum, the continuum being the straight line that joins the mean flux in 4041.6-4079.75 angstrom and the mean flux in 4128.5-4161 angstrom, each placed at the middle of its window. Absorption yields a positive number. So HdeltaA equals 2.8 angstrom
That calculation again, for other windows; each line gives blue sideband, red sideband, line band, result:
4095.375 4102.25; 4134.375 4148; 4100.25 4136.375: -1.6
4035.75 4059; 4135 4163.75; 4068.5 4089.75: 0.4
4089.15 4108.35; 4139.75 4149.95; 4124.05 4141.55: -0.4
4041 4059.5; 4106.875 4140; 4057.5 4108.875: 2.5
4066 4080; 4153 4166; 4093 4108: 2.3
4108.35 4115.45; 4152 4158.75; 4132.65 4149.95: 0.1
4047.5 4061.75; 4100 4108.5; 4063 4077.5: -0.6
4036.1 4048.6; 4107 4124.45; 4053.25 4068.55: -0.4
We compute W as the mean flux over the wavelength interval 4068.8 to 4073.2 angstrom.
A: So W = 6.56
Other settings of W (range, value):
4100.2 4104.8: 5.02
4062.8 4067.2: 6.64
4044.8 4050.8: 6.77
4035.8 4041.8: 6.54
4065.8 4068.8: 6.64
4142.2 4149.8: 6.54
